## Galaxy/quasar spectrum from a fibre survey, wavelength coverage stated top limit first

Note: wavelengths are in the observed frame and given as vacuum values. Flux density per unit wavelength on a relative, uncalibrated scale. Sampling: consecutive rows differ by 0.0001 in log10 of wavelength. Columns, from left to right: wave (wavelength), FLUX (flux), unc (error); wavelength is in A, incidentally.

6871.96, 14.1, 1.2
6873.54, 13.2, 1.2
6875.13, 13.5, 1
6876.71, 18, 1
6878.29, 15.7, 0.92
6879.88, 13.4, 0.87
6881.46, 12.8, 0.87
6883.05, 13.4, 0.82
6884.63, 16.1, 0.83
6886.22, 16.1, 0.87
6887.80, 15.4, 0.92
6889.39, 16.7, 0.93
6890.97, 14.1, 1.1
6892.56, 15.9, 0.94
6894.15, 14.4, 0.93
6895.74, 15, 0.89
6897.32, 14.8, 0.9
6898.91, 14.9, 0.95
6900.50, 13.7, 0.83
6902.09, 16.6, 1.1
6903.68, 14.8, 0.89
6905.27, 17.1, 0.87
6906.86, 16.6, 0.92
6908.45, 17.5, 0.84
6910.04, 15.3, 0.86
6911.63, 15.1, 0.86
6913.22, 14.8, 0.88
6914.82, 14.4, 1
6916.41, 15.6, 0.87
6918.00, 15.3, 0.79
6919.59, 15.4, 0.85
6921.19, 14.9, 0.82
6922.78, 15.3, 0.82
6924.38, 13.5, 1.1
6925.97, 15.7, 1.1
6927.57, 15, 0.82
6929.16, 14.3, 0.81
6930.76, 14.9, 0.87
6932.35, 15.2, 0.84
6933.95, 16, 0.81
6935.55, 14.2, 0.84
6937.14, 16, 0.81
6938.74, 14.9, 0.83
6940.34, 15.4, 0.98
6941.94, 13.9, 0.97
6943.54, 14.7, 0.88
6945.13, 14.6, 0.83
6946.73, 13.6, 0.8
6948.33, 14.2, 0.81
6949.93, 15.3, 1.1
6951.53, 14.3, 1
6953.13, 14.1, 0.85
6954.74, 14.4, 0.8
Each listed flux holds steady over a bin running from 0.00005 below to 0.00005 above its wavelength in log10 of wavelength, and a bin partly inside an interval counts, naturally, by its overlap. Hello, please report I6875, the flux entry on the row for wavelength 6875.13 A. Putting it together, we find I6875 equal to 13.5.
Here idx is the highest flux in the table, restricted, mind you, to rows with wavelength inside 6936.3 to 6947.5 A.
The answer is 16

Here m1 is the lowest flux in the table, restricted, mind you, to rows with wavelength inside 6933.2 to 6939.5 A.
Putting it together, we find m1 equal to 14.2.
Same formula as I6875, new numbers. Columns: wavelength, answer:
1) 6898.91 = 14.9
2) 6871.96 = 14.1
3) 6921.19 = 14.9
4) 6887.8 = 15.4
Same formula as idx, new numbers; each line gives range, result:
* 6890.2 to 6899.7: 15.9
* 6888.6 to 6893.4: 16.7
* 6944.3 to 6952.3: 15.3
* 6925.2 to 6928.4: 15.7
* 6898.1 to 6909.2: 17.5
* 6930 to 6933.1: 15.2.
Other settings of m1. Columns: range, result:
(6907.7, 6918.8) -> 14.4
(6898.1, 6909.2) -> 13.7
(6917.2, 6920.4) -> 15.3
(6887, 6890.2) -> 15.4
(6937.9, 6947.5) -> 13.6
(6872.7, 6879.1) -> 13.2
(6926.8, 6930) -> 14.3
